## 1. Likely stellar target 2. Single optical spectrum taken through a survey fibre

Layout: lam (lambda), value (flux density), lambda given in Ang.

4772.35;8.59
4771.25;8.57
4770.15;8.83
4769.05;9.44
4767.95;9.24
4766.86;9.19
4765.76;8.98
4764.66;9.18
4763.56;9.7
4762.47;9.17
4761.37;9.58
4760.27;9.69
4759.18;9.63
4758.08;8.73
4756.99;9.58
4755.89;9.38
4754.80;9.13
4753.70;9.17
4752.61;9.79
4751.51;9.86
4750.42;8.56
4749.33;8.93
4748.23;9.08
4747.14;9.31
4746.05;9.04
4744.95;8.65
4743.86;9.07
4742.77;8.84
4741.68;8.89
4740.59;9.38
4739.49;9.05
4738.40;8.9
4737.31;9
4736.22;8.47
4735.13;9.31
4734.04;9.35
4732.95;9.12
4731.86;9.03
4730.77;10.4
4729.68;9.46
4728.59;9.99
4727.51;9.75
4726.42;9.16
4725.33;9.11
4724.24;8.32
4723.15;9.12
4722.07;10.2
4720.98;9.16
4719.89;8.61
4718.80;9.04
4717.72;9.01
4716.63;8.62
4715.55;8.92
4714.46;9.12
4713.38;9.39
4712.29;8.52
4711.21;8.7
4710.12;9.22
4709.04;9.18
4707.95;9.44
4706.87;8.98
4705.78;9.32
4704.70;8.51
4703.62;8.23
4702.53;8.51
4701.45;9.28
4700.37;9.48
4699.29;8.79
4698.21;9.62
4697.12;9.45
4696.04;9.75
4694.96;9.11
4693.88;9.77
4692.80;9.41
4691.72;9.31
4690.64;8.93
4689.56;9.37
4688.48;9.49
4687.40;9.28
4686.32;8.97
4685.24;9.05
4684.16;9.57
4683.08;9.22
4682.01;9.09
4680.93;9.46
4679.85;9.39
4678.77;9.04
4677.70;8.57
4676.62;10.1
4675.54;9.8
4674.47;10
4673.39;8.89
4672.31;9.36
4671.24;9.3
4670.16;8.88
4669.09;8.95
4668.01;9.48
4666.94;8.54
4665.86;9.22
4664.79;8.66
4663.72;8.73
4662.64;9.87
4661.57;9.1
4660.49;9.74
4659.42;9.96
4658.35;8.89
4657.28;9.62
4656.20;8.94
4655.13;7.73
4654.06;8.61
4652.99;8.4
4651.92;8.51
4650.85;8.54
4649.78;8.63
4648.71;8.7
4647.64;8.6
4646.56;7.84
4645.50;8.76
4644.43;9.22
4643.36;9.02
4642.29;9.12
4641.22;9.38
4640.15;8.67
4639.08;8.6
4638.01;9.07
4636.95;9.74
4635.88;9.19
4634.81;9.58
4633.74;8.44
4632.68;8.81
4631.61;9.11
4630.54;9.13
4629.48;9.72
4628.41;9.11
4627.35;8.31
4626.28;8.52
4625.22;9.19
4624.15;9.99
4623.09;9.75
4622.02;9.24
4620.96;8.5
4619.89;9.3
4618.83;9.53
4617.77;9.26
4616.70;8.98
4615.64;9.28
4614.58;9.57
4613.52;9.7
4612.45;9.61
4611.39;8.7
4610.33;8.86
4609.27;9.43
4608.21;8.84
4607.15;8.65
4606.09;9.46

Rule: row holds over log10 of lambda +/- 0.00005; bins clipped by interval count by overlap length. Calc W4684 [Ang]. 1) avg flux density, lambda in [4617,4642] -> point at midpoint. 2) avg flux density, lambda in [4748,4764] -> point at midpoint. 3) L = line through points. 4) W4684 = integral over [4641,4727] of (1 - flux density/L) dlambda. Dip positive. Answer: 1.3 Ang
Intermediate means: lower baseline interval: 9.13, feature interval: 9.09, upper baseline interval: 9.34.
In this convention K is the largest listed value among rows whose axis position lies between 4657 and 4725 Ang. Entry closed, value 10.2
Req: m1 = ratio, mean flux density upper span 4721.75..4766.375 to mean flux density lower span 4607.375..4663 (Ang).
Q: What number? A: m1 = 1.02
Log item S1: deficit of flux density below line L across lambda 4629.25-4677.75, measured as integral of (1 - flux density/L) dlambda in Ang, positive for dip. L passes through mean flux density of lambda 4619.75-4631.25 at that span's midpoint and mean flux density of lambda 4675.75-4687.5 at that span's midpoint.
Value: 0.9 Ang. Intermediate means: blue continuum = 9.15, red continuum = 9.26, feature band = 9.04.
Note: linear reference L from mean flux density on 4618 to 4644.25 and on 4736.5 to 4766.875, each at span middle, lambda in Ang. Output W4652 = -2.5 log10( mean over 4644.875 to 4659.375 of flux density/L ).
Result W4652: 0.06 mag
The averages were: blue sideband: 9.13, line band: 8.65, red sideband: 9.19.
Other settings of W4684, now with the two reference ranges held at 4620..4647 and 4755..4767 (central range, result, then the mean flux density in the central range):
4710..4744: 0.5 Ang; 9.13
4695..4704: 0.0 Ang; 9.15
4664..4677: -0.2 Ang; 9.25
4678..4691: -0.1 Ang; 9.23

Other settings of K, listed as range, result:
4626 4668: 9.96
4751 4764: 9.86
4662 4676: 10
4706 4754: 10.4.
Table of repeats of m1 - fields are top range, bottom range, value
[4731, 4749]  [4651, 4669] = 1.01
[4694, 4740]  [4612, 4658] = 1.01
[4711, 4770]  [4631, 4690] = 1.01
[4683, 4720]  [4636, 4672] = 1.02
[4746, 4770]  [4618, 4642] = 1.02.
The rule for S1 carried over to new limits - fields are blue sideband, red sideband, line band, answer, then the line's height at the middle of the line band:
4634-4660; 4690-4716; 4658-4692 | -1.0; 9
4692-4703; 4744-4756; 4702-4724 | 0.7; 9.28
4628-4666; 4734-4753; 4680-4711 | -0.6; 9.02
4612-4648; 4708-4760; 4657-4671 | -0.1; 9.13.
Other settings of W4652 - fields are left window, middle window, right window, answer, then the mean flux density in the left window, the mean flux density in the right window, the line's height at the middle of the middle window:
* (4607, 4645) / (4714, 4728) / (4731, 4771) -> 0.01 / 9.15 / 9.18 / 9.17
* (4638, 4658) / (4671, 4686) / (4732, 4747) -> -0.06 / 8.73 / 9.01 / 8.82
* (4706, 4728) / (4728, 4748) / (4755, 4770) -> 0.00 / 9.08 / 9.33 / 9.19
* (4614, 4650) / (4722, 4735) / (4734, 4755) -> -0.04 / 9.06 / 9.08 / 9.08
